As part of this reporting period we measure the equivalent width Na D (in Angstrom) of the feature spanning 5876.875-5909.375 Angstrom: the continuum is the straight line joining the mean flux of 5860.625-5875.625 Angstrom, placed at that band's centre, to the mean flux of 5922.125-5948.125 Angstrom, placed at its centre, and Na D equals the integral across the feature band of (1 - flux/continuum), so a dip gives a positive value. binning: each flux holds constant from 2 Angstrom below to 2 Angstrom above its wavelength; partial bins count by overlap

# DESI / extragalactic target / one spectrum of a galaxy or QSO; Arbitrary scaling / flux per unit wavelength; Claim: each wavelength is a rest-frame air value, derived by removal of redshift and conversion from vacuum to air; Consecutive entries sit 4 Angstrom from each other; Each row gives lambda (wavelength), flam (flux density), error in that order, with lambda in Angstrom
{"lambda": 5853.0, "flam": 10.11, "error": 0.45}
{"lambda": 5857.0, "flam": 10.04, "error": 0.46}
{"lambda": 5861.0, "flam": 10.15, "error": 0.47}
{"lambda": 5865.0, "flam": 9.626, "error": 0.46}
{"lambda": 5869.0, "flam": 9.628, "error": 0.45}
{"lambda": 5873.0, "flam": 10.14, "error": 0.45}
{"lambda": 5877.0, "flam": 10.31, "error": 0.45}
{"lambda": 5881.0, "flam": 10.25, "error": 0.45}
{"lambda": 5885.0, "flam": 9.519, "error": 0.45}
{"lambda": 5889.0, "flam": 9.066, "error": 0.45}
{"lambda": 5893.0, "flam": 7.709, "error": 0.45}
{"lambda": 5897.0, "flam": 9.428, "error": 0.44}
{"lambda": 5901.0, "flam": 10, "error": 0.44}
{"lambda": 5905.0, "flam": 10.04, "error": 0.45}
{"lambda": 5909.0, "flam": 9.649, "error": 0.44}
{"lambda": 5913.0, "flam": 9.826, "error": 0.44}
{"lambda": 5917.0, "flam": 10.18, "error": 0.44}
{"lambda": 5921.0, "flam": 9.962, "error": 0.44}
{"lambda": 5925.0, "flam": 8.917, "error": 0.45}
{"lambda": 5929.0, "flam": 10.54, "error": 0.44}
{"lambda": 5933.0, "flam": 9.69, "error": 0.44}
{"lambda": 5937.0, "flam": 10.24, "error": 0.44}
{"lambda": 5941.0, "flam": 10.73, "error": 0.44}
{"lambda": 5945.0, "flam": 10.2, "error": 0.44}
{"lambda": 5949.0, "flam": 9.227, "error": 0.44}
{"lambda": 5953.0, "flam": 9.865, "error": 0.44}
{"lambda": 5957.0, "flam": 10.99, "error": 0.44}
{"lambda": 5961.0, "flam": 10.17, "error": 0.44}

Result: 1.4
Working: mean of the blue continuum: 9.88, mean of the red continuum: 10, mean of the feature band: 9.5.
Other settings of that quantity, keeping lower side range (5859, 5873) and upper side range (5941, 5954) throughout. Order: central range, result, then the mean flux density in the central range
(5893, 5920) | 0.5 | 9.7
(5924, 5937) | 0.0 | 9.86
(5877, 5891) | 0.2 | 9.71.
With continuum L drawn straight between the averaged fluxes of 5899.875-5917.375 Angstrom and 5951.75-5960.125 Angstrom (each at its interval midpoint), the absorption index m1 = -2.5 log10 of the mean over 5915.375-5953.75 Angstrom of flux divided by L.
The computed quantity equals 0.03 mag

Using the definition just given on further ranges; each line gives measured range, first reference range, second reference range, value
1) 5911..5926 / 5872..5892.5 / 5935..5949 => 0.026 mag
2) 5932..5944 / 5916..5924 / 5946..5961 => -0.029 mag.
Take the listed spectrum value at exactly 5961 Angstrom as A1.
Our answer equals 10.17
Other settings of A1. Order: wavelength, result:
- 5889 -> 9.066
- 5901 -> 10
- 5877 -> 10.31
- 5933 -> 9.69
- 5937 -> 10.24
